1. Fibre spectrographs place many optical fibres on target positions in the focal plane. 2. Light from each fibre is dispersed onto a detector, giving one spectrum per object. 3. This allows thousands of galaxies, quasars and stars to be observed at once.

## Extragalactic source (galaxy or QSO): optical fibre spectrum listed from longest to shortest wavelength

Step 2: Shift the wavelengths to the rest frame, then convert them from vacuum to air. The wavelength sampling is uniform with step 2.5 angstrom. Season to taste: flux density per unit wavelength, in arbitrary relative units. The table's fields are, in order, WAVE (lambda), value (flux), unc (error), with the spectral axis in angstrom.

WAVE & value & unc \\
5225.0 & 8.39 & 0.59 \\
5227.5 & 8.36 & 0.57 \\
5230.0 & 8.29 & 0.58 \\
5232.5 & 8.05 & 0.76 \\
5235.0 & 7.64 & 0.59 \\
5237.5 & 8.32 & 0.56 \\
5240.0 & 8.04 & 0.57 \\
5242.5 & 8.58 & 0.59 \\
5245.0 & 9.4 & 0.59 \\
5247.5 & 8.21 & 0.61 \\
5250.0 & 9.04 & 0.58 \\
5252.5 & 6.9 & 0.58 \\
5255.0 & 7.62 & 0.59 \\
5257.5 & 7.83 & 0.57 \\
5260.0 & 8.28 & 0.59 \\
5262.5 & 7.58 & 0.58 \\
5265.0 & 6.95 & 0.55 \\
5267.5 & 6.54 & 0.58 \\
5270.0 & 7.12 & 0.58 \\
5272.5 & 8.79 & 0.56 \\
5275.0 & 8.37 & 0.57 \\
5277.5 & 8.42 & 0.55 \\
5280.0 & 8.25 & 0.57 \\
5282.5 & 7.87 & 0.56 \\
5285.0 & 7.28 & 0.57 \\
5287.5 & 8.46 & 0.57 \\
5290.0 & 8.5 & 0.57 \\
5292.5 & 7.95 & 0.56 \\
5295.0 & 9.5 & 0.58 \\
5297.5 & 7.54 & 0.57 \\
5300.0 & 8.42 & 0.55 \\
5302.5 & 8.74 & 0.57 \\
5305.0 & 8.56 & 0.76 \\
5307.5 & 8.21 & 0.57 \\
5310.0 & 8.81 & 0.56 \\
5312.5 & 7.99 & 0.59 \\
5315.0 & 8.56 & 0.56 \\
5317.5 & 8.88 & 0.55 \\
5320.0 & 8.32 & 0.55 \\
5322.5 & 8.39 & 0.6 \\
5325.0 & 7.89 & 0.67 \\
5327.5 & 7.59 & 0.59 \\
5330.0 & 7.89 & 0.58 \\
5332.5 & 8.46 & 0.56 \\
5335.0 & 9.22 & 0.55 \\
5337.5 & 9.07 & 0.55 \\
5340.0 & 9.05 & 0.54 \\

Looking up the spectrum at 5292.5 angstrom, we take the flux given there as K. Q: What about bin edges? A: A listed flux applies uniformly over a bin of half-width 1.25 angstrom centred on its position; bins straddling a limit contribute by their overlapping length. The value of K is 7.95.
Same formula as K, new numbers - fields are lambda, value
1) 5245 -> 9.4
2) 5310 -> 8.81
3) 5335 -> 9.22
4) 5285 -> 7.28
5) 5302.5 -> 8.74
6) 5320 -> 8.32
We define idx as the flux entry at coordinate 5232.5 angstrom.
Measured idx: 8.05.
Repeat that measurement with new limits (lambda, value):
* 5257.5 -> 7.83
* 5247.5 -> 8.21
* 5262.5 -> 7.58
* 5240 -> 8.04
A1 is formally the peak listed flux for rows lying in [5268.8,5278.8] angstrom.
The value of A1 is 8.79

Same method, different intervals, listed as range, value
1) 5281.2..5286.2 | 7.87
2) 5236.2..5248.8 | 9.4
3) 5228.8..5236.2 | 8.29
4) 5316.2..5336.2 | 9.22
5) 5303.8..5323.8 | 8.88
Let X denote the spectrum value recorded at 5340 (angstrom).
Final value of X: 9.05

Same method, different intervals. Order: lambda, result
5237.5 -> 8.32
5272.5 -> 8.79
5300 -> 8.42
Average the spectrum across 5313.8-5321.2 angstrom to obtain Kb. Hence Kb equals 8.59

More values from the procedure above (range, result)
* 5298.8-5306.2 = 8.57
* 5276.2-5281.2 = 8.34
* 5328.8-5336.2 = 8.52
